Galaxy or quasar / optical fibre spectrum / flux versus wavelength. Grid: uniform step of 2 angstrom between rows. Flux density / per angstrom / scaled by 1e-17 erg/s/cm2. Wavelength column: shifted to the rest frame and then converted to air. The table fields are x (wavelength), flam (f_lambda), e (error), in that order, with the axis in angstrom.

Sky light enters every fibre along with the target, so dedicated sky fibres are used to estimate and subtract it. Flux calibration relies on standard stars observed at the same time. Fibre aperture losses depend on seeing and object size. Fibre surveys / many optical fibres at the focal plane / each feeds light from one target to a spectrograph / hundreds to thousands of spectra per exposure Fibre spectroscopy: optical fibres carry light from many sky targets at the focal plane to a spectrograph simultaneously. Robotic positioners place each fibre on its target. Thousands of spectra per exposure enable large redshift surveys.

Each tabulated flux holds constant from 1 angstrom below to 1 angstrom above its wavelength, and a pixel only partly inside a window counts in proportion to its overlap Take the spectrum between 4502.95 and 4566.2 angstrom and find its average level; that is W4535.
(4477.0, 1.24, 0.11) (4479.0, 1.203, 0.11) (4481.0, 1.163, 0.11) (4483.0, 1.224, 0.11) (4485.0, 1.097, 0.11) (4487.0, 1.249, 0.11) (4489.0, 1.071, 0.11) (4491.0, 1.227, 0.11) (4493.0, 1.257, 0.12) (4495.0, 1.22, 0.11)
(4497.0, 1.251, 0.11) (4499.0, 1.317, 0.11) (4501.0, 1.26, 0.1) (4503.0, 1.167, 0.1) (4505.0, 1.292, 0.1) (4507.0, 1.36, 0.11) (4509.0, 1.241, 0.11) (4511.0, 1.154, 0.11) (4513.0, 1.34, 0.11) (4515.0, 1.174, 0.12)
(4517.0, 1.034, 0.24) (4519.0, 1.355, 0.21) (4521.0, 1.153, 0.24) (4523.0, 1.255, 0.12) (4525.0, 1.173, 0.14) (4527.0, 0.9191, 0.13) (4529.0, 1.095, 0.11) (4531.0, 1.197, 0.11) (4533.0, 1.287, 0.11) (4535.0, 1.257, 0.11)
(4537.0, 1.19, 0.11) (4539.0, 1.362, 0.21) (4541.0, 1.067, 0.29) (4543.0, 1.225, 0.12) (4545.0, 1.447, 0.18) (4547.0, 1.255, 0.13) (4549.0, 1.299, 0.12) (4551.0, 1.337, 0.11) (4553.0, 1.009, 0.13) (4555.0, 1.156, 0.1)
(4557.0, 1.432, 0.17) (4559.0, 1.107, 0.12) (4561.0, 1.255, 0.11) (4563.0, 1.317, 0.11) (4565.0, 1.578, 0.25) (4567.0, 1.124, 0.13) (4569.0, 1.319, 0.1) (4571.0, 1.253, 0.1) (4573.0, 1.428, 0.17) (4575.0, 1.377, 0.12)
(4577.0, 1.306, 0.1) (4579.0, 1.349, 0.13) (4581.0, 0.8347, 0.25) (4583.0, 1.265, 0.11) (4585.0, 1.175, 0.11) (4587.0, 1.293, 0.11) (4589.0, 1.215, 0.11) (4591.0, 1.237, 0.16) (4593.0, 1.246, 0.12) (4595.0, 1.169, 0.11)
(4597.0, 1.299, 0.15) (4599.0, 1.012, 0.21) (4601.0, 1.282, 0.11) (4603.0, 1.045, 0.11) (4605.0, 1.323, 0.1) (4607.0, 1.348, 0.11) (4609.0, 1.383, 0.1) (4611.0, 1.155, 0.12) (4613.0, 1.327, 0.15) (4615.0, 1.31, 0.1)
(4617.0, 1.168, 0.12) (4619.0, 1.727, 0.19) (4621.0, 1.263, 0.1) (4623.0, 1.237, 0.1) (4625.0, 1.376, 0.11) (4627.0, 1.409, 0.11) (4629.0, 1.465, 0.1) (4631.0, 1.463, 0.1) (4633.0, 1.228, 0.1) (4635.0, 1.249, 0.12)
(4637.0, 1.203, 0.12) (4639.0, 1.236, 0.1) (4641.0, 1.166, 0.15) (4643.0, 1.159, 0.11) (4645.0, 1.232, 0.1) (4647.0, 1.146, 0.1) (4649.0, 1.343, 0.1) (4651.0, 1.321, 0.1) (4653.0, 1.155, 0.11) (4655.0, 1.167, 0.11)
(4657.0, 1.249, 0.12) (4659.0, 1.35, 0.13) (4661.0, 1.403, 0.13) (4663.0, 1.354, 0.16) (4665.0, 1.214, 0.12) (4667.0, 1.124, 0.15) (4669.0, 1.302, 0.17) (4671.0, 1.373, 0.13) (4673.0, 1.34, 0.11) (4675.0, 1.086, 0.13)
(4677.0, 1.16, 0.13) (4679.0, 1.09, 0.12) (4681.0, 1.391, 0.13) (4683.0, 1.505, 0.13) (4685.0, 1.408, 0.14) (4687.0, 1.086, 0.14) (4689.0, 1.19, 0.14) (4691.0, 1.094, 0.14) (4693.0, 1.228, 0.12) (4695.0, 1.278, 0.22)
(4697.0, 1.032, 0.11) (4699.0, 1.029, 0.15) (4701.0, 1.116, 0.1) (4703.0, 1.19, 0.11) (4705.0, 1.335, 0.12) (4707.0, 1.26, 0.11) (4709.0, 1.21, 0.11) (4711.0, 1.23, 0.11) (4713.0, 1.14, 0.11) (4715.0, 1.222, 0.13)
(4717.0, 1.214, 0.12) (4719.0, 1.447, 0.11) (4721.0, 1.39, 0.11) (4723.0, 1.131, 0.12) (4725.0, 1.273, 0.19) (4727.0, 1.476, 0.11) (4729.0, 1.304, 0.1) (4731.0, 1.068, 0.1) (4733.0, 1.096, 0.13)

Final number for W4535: 1.23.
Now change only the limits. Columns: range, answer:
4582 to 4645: 1.27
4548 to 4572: 1.27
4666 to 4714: 1.22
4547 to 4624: 1.26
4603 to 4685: 1.29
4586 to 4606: 1.21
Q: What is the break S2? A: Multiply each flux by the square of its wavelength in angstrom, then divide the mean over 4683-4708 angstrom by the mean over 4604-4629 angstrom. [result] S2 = 0.93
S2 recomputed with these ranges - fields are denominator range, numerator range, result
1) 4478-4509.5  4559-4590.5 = 1.07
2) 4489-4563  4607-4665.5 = 1.11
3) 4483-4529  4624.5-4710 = 1.11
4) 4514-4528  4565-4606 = 1.10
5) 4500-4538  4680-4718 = 1.09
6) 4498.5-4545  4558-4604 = 1.05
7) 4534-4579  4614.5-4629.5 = 1.10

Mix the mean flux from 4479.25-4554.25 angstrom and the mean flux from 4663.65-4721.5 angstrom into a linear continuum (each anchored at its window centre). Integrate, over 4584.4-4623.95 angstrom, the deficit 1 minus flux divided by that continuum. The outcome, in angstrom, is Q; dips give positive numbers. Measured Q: -1.3 angstrom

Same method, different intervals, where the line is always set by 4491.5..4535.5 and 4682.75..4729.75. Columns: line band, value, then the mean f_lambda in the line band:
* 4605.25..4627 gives -1.88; 1.33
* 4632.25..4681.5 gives -0.35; 1.24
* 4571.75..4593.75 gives -0.44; 1.25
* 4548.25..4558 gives -0.20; 1.25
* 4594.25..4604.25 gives 0.49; 1.17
